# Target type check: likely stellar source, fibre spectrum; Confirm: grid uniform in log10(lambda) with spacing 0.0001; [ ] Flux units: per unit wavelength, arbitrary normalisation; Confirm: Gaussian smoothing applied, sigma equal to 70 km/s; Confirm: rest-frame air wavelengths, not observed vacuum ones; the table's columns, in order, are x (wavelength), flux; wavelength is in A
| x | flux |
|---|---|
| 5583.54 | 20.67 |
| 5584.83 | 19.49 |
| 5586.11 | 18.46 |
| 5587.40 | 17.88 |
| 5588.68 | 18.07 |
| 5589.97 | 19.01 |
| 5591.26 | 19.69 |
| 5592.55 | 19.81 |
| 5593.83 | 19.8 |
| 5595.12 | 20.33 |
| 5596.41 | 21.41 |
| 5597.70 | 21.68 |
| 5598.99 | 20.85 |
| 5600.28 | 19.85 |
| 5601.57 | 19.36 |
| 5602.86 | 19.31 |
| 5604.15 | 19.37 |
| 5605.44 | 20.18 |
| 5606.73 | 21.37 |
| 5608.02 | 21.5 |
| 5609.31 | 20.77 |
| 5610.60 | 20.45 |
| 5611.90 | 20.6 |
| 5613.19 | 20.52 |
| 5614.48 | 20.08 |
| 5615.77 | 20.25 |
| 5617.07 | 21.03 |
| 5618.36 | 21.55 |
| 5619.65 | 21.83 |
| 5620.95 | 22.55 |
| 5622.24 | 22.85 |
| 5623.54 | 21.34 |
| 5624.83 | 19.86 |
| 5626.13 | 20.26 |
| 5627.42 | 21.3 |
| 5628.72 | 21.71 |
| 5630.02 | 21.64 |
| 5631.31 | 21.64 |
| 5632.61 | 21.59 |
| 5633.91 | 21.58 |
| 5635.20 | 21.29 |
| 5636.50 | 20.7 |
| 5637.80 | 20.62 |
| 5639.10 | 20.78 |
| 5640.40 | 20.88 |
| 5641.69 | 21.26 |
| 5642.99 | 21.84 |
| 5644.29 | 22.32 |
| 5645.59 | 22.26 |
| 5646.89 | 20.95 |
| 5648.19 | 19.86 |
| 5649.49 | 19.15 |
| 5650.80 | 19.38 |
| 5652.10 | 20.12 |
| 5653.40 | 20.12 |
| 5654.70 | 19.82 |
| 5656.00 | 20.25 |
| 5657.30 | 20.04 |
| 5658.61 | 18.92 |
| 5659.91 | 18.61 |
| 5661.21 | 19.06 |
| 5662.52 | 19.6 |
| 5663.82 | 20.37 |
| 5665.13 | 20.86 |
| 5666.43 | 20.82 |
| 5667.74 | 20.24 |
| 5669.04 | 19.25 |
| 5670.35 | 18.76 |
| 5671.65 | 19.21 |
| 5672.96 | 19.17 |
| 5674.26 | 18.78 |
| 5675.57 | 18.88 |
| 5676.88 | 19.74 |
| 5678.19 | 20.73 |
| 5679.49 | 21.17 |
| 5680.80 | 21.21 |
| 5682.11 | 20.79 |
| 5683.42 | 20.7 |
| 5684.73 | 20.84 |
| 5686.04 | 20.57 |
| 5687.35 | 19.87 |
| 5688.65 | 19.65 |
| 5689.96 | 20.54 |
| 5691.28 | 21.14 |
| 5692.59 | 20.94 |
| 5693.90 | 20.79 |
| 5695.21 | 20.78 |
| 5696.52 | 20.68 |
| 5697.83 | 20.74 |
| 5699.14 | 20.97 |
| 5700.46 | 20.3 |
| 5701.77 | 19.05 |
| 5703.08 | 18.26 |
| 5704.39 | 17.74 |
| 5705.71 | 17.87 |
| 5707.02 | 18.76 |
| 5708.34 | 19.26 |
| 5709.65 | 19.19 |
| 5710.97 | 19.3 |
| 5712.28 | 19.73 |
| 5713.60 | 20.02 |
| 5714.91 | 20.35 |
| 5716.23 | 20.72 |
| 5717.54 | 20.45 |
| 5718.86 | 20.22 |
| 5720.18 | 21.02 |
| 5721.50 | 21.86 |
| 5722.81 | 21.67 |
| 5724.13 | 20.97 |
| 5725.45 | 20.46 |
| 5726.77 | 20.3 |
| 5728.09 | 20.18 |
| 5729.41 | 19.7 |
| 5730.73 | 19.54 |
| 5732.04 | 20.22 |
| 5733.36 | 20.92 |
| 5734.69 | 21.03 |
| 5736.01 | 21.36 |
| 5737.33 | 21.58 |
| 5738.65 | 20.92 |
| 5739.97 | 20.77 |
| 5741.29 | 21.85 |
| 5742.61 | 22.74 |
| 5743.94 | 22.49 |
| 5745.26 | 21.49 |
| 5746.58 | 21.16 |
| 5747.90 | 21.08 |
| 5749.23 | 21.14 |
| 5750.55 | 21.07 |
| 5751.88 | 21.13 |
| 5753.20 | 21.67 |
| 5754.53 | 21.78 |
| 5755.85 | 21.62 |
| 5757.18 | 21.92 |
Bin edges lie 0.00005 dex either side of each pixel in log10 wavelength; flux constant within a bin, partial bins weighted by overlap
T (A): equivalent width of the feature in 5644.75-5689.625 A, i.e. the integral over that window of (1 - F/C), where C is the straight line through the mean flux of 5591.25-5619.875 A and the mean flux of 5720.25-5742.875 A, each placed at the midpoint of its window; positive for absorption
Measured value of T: 1.5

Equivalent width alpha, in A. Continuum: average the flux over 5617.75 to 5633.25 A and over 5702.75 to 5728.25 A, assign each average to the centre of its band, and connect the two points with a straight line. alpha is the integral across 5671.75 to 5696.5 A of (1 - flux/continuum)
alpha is 0.2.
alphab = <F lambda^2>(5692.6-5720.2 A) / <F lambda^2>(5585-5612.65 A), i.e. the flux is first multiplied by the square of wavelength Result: 1.0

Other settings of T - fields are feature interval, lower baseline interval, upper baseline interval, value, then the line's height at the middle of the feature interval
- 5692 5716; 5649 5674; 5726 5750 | 0.8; 20.4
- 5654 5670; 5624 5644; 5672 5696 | 0.7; 20.7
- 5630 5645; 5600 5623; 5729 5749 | -0.4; 20.8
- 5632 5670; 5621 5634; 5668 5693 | 0.8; 20.8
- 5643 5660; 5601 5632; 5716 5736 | 0.5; 20.8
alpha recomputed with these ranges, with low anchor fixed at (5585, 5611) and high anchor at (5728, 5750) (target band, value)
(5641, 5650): -0.35 A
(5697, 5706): 0.62 A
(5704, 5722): 0.97 A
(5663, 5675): 0.48 A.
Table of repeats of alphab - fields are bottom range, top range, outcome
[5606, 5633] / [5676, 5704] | 0.99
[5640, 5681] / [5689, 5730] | 1.02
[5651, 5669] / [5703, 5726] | 1.02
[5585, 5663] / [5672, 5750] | 1.03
